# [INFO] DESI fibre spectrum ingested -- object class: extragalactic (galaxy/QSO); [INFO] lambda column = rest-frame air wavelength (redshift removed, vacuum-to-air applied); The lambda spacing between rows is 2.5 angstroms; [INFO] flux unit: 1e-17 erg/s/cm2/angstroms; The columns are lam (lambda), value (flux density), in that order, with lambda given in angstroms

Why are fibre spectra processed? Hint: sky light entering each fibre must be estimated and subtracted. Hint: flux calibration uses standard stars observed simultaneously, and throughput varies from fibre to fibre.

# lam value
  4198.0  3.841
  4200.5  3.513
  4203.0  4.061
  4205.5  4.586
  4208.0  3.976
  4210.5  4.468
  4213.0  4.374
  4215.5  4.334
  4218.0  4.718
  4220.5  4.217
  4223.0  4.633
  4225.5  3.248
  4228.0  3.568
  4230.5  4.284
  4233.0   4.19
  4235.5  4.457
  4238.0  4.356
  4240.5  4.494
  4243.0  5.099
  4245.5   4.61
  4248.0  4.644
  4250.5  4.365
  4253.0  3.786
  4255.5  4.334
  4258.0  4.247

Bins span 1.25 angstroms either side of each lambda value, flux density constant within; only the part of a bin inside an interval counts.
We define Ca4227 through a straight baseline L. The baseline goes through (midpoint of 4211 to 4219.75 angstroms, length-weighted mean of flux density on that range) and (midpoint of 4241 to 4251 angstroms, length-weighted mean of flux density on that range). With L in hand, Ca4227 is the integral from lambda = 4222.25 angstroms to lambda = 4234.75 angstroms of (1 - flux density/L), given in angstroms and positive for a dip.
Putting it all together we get 1.6 angstroms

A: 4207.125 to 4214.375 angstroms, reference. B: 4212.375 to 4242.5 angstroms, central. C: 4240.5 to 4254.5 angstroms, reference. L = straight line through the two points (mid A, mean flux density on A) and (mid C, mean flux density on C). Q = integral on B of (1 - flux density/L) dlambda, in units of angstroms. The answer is 0.9 angstroms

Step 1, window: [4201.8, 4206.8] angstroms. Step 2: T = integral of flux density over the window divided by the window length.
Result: 4.32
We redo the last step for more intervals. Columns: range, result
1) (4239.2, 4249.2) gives 4.71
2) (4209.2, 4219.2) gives 4.47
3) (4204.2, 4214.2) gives 4.35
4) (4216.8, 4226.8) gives 4.2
